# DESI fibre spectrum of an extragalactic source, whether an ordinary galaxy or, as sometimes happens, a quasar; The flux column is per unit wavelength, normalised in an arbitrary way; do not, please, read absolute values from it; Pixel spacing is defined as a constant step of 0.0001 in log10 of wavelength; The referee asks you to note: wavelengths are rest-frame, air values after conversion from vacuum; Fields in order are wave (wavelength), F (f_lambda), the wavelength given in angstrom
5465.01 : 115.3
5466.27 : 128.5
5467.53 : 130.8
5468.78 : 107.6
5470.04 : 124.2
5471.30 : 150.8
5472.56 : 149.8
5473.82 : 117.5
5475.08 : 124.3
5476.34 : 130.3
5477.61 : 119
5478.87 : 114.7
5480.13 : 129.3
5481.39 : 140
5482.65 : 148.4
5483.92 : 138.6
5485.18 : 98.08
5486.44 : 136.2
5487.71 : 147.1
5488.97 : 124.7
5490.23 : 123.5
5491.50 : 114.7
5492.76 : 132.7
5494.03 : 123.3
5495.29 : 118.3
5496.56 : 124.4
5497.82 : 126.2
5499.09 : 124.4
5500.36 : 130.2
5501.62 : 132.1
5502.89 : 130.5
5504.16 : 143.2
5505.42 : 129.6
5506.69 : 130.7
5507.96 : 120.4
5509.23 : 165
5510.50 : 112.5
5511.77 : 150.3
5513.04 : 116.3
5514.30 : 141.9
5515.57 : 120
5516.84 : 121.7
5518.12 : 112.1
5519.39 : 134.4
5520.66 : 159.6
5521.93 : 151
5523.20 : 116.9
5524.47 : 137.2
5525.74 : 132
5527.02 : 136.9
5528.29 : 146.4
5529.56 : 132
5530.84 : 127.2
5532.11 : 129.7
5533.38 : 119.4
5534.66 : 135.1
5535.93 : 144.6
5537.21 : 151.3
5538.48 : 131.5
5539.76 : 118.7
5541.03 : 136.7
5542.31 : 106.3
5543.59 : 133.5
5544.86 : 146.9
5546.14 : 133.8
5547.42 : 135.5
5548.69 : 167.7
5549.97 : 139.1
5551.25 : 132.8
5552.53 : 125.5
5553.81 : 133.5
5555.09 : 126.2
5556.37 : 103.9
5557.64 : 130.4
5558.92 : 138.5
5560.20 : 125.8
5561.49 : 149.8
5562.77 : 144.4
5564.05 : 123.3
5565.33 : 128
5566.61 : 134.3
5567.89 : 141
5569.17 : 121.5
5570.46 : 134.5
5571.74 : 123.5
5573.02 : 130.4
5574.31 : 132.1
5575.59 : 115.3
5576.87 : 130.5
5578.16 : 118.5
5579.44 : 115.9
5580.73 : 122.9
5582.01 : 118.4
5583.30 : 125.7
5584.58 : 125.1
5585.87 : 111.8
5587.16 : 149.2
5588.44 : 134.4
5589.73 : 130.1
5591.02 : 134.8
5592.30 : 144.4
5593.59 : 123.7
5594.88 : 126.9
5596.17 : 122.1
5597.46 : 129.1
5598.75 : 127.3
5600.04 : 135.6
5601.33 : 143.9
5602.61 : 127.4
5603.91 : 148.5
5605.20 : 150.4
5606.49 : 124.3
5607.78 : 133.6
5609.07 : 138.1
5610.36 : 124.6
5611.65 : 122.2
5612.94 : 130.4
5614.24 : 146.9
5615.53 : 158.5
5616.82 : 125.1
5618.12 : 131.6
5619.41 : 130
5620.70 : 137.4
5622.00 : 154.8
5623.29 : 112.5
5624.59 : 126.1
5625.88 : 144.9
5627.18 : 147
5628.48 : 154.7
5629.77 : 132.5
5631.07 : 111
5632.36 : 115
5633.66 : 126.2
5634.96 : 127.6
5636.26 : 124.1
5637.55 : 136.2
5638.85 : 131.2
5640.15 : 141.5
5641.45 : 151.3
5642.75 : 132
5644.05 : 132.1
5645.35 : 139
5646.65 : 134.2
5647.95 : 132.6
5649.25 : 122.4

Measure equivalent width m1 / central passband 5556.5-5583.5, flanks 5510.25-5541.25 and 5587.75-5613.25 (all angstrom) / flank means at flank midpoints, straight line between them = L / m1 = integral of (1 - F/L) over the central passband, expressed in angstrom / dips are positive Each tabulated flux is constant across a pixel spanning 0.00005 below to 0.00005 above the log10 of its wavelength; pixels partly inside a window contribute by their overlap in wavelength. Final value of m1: 0.9 angstrom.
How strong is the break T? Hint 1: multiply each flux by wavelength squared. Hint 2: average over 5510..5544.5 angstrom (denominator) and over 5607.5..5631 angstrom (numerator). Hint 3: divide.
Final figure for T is 1.1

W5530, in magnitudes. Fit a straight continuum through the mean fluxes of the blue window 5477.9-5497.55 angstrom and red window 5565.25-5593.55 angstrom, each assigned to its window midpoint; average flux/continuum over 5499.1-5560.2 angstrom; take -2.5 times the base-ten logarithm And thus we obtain -0.04 mag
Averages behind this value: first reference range 127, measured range 133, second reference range 128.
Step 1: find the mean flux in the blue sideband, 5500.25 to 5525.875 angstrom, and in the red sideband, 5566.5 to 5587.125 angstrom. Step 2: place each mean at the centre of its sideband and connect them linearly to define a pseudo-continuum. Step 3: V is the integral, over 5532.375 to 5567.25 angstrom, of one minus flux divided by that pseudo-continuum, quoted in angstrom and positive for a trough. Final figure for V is -1.23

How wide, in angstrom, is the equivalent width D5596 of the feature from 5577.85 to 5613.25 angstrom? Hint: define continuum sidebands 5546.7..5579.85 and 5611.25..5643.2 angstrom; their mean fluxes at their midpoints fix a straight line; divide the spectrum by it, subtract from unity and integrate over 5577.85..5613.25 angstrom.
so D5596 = 0.7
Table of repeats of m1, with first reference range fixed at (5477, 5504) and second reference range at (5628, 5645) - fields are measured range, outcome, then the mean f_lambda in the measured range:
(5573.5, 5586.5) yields 0.9 angstrom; 122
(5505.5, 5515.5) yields -0.4 angstrom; 133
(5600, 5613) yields -0.4 angstrom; 135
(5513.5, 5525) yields -0.4 angstrom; 133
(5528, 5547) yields -0.5 angstrom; 133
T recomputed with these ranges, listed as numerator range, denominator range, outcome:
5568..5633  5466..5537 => 1.04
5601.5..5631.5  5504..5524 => 1.06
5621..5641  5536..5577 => 1.03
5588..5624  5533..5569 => 1.02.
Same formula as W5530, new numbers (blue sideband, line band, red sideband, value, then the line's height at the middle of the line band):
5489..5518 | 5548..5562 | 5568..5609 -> -0.038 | 129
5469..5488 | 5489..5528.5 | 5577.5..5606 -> -0.003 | 130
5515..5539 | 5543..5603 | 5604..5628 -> 0.032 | 135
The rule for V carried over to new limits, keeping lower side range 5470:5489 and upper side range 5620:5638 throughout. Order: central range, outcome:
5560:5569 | -0.2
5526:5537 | -0.3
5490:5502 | 0.6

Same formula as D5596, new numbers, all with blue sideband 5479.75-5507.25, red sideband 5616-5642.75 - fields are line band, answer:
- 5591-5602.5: 0.06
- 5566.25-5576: 0.17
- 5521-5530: -0.46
